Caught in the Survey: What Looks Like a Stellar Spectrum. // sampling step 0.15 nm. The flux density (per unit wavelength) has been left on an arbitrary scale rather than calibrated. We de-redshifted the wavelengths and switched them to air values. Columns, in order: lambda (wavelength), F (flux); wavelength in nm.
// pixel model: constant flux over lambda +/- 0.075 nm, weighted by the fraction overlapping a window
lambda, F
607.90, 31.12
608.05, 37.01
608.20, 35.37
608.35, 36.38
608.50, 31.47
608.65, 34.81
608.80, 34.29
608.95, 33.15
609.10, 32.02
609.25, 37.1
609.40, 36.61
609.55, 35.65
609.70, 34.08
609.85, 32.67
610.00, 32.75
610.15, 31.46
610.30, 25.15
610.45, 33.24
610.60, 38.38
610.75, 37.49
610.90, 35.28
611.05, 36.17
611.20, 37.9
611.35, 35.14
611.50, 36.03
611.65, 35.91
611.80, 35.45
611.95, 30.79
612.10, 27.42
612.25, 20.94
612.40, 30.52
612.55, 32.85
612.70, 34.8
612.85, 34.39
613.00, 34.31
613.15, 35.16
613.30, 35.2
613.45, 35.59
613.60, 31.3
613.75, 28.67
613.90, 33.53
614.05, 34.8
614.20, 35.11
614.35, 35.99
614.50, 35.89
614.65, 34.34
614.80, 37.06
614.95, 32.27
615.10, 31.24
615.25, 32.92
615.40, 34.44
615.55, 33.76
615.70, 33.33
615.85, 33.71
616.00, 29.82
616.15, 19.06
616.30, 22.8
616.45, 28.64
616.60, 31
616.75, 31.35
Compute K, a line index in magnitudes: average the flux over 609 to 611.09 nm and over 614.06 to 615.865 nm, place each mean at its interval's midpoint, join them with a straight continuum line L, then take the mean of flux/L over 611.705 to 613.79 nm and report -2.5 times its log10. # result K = 0.07 mag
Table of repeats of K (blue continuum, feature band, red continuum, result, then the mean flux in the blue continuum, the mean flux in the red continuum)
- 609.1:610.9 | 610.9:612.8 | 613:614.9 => 0.04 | 34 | 34.4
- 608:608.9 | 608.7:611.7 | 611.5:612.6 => -0.05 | 34.8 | 30.9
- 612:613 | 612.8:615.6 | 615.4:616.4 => -0.14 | 30.5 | 29.2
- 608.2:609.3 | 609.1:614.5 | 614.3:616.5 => -0.02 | 34.2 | 31.7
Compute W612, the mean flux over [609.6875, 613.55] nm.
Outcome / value 33.4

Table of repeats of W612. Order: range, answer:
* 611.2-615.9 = 33.4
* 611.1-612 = 35.4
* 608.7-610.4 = 33.2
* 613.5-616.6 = 31.9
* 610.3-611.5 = 35.5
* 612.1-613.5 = 32.3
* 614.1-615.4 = 34.4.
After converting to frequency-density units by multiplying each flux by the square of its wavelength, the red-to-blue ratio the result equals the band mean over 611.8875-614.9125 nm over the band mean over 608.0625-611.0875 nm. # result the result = 0.98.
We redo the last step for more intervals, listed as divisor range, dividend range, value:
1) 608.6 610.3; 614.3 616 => 1.03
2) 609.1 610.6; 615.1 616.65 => 0.92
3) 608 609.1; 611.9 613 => 0.90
